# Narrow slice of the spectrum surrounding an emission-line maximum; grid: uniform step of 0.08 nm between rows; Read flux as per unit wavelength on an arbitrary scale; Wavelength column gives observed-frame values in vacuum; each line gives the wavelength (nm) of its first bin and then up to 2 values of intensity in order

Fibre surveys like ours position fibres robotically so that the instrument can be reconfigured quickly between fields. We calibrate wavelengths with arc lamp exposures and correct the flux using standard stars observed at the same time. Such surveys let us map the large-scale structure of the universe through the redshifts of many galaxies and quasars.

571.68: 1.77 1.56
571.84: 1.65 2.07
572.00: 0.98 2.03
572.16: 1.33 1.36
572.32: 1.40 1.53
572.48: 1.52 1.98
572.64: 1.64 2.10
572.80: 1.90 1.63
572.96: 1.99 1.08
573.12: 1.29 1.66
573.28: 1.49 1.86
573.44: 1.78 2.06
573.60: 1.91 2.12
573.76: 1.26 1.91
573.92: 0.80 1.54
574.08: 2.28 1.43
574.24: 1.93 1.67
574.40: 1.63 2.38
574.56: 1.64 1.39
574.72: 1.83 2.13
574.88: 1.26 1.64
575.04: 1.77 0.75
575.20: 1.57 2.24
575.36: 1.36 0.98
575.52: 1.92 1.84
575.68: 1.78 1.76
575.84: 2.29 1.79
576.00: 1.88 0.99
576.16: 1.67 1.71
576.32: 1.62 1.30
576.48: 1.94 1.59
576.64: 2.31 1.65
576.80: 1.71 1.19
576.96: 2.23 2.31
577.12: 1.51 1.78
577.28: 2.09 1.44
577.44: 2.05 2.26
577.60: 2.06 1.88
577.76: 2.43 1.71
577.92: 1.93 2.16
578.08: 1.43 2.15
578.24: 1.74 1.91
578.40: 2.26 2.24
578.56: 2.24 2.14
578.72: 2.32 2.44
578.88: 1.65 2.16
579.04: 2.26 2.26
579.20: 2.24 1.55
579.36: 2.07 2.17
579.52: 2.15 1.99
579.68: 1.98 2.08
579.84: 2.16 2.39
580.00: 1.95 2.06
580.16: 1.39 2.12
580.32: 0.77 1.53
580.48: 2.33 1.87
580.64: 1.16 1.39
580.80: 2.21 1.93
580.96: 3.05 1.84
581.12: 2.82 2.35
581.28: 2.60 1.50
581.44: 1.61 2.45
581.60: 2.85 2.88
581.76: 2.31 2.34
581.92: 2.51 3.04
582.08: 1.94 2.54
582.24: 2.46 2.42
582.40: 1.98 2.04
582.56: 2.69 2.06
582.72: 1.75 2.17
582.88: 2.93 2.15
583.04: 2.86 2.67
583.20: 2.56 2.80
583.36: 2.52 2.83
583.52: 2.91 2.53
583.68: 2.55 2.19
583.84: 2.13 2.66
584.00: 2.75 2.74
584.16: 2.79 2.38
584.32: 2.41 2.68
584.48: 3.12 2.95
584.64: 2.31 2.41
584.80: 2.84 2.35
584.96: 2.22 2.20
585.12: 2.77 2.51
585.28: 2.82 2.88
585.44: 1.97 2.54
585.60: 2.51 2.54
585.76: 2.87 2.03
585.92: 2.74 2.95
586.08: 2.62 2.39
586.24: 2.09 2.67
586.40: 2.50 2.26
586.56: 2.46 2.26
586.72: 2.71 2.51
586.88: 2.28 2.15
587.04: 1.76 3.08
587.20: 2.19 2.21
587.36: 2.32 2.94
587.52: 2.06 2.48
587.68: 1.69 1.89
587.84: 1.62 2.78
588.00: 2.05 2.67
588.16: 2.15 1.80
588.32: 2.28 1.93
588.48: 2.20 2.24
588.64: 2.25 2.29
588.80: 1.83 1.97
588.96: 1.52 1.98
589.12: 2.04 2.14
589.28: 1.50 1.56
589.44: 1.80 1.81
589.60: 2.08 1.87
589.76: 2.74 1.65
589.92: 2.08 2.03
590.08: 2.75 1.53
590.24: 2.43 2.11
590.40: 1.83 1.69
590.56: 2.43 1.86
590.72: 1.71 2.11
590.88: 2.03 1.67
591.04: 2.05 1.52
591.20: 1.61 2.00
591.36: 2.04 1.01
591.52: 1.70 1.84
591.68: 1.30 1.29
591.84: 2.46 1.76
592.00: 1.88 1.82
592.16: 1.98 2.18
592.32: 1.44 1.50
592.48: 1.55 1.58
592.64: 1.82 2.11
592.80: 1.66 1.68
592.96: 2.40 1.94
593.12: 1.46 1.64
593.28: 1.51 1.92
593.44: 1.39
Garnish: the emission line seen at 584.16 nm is Mg II 2798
